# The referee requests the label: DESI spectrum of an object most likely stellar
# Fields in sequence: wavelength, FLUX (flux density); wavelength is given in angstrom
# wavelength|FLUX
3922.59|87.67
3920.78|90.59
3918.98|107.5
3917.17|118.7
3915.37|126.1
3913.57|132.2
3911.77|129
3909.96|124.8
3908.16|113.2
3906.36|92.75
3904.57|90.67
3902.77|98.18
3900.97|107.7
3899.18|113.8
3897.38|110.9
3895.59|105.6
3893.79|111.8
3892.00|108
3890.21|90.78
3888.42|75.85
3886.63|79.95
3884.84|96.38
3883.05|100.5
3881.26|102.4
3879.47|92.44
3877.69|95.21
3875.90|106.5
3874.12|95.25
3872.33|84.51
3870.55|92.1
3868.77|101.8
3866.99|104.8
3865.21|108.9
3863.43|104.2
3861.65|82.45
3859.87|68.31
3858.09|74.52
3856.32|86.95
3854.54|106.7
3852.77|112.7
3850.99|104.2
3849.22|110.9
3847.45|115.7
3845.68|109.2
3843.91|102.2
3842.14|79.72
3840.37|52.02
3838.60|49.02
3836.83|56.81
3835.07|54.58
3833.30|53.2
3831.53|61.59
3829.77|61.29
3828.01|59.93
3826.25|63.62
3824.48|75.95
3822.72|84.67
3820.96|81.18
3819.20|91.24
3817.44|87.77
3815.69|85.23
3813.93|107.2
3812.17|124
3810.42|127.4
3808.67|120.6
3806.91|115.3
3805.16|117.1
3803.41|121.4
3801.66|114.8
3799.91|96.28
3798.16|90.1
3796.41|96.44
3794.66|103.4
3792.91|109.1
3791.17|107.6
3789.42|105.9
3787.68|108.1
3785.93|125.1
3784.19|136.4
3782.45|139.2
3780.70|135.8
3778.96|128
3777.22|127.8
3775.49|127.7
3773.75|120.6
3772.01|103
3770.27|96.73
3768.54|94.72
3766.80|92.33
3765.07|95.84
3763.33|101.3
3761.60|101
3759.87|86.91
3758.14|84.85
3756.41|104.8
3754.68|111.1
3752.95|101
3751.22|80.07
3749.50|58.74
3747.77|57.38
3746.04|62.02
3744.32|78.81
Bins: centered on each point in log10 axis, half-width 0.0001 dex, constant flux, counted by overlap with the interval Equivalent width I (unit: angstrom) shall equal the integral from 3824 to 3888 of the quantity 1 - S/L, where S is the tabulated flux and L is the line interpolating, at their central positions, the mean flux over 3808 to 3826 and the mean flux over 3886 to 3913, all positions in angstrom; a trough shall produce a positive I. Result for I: 9.1 angstrom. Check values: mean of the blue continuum 97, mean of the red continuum 104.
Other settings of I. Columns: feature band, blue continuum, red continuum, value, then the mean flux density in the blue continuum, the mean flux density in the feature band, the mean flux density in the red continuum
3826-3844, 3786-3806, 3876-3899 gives 7.31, 107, 61.4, 98.3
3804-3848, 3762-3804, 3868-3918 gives 9.34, 111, 85.4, 103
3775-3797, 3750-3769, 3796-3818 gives -3.65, 95.1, 119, 109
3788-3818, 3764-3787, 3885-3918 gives 1.81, 117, 108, 107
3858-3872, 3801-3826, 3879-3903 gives 1.10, 103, 92.8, 99.7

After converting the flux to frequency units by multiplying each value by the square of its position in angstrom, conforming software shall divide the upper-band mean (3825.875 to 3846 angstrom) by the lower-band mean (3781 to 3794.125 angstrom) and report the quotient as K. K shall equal 0.57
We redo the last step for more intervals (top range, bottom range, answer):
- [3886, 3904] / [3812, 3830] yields 1.26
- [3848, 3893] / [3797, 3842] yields 1.14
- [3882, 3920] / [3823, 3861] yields 1.38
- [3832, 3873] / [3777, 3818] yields 0.79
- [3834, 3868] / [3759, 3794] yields 0.82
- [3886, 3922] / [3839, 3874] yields 1.16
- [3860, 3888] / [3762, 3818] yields 0.89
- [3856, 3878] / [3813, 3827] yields 1.12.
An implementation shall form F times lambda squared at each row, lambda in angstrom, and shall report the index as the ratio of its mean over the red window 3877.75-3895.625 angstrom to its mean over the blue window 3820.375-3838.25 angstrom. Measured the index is 1.53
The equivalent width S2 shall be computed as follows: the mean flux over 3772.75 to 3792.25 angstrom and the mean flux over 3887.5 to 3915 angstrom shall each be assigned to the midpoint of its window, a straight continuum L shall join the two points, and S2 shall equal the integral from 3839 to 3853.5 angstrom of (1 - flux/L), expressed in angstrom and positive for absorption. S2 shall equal 2.3 angstrom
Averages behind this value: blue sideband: 124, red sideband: 107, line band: 96.5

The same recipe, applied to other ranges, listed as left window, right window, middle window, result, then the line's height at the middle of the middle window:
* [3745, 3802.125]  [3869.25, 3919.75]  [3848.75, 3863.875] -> 1.4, 103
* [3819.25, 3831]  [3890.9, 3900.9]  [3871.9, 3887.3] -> 0.8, 101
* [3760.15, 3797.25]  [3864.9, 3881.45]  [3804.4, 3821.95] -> 0.2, 107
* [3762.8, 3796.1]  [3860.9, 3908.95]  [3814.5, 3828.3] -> 3.5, 108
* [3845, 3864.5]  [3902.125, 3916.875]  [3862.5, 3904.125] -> 2.7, 106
